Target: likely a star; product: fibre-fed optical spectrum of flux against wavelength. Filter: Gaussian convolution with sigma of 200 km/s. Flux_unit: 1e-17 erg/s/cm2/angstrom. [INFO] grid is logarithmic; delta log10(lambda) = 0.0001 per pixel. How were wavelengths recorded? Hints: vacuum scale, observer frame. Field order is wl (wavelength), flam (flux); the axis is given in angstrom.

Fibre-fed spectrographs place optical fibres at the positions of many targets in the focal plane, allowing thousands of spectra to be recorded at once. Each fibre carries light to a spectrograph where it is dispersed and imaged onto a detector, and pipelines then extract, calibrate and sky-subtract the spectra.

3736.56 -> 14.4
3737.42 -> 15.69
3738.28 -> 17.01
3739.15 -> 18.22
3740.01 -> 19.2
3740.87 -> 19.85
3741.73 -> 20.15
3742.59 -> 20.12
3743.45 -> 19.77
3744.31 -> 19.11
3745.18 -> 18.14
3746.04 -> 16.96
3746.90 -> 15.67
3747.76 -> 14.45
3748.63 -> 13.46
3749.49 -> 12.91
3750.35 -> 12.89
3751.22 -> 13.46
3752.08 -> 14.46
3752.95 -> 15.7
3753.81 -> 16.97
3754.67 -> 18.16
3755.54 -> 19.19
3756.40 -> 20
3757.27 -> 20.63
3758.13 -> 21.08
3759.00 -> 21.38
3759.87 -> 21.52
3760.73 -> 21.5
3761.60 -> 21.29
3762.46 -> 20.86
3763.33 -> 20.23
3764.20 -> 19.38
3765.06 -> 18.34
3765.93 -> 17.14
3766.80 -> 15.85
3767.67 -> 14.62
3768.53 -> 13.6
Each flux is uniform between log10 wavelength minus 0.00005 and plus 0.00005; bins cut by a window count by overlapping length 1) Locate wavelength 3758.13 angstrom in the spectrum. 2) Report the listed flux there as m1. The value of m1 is 21.08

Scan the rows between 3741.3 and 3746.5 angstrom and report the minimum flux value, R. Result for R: 16.96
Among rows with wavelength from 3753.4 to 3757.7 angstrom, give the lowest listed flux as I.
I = 16.97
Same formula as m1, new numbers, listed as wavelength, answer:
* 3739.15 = 18.22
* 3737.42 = 15.69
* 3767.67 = 14.62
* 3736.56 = 14.4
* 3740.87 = 19.85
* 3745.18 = 18.14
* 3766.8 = 15.85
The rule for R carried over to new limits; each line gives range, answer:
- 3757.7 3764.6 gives 19.38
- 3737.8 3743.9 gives 17.01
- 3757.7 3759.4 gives 21.08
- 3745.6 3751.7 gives 12.89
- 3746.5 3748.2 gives 14.45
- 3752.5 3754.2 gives 15.7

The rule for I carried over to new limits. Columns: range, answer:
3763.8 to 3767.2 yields 15.85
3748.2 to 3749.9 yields 12.91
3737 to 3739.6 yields 15.69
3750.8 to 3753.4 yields 13.46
